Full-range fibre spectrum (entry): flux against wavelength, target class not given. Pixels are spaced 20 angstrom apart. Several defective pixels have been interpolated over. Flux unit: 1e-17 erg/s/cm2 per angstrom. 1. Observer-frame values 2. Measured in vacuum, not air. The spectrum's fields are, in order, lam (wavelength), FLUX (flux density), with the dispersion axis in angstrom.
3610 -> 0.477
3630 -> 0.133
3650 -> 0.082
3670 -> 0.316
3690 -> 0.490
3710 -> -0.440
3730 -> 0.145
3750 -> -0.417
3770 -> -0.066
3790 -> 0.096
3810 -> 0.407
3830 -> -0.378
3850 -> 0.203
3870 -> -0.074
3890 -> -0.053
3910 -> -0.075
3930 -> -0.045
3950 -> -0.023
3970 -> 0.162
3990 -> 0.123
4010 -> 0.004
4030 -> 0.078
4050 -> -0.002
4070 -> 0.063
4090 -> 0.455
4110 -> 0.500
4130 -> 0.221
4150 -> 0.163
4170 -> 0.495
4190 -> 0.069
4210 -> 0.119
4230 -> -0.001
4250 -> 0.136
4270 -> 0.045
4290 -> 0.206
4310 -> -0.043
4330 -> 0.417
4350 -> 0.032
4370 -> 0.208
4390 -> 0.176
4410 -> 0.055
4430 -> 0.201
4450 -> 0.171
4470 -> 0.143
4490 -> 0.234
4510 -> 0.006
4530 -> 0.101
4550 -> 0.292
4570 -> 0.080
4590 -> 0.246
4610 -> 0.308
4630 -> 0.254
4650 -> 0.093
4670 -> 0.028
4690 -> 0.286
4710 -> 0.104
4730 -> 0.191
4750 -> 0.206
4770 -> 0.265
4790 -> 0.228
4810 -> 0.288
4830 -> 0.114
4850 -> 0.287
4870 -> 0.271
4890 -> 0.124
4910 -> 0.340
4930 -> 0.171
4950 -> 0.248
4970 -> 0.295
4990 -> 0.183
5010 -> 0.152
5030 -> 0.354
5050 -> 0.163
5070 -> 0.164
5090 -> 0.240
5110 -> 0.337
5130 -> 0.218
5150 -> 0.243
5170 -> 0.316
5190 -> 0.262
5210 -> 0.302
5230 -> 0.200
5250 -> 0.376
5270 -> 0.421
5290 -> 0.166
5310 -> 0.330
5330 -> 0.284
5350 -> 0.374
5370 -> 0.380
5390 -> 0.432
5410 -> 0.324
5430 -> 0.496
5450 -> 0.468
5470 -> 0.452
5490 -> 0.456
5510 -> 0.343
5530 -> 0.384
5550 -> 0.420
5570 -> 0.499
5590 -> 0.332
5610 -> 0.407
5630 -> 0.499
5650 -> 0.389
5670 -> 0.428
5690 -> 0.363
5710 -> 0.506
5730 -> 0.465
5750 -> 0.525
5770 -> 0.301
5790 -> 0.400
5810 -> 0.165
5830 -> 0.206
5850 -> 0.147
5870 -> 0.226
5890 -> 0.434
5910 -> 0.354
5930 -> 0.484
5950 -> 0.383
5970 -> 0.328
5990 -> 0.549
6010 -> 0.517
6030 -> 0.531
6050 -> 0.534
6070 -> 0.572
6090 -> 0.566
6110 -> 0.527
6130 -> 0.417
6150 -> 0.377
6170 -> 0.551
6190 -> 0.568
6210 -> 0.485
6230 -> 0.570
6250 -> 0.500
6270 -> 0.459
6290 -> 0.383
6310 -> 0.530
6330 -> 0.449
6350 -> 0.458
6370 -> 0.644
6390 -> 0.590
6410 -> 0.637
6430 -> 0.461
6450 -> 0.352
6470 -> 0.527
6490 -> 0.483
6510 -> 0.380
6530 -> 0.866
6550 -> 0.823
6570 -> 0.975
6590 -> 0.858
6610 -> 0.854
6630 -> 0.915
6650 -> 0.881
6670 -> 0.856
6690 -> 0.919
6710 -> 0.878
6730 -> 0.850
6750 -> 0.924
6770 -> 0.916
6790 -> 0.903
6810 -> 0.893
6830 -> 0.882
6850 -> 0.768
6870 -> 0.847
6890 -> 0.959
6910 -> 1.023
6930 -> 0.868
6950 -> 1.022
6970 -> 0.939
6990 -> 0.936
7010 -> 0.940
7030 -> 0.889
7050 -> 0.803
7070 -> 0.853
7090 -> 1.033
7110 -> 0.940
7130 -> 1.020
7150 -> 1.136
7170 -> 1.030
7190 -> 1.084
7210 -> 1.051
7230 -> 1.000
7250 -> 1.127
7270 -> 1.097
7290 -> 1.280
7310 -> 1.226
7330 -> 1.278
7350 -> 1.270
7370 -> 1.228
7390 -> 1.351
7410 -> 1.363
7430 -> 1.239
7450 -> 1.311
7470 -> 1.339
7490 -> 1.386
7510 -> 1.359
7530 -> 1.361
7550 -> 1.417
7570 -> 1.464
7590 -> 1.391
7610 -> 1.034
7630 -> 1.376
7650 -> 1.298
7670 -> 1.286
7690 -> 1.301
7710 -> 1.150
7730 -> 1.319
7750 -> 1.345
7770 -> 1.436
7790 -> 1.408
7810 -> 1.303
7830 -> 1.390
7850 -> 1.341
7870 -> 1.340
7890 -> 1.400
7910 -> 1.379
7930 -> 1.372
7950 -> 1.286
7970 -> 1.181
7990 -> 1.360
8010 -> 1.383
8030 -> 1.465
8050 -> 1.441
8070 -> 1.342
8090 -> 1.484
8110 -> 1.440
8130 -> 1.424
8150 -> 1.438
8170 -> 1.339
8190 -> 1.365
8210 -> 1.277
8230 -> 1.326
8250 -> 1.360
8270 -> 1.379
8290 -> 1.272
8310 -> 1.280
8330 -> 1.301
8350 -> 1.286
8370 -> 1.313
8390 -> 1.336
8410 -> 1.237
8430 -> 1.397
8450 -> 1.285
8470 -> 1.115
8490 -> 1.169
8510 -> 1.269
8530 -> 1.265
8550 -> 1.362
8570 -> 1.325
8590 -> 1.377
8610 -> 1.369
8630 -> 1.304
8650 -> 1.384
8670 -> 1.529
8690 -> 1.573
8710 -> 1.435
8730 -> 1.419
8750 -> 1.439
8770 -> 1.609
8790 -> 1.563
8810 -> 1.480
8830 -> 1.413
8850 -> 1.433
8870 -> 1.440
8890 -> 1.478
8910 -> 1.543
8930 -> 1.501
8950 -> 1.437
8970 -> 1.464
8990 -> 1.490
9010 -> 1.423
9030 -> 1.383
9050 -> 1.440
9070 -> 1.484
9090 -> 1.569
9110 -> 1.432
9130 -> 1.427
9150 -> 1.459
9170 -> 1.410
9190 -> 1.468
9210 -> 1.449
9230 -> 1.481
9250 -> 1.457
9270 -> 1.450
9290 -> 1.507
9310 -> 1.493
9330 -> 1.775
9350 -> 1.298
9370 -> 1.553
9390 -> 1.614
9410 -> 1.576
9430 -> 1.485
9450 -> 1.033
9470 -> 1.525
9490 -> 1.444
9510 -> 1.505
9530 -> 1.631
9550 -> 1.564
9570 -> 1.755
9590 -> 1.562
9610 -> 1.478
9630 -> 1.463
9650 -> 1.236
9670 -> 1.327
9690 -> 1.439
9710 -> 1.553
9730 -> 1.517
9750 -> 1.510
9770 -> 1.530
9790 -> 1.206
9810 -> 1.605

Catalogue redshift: 0.638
